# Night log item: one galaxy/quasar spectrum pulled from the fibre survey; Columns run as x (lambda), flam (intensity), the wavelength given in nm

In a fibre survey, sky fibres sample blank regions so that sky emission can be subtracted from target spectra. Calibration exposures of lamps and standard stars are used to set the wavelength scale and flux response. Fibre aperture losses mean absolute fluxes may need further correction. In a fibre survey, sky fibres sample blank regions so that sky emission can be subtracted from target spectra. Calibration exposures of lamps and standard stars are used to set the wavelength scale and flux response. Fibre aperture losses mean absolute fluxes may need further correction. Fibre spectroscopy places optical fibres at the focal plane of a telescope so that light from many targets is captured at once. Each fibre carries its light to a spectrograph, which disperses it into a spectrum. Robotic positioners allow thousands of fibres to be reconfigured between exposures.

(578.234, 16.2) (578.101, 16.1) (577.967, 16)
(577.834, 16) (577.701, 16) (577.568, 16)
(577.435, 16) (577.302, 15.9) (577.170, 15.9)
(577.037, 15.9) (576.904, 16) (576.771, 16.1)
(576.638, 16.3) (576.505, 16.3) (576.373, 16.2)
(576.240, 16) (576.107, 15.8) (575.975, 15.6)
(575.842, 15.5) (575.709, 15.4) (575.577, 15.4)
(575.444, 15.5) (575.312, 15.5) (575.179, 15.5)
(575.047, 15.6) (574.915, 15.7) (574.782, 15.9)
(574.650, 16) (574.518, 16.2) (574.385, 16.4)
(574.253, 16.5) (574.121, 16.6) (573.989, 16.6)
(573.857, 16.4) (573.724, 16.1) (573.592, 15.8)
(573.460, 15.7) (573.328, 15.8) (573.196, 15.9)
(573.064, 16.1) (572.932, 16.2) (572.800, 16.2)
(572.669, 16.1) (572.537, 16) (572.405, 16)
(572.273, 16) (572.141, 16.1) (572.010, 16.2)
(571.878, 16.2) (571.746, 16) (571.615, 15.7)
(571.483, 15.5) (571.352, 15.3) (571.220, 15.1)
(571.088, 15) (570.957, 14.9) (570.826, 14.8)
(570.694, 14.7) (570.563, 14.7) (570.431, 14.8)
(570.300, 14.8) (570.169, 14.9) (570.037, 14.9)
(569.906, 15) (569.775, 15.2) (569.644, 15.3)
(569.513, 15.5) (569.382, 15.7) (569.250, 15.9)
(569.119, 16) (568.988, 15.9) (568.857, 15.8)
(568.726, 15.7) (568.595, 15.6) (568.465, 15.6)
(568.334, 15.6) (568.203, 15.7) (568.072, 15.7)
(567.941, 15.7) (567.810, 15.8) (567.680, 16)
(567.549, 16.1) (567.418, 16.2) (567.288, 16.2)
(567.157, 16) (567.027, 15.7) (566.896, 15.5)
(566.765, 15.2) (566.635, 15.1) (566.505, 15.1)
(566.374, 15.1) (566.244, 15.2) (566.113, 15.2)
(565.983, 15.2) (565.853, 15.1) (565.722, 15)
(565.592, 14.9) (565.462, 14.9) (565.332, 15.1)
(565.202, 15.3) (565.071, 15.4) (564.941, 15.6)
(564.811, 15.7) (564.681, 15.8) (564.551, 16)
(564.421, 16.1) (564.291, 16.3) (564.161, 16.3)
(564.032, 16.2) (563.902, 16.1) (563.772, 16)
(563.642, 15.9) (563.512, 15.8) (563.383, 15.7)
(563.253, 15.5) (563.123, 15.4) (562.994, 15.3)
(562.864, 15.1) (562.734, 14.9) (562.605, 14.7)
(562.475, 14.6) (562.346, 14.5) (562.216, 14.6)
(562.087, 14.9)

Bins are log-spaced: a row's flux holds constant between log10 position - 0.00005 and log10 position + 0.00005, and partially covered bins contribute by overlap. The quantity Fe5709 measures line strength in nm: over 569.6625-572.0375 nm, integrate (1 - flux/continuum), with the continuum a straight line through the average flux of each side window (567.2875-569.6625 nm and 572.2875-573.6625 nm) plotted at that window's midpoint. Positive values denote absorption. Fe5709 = 0.10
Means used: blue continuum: 15.8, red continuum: 16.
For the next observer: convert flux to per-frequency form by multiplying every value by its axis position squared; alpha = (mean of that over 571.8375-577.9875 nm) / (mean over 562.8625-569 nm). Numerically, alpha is 1.06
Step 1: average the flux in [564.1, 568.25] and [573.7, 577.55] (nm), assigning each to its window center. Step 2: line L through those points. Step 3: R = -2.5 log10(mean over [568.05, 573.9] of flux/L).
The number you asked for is 0.01 mag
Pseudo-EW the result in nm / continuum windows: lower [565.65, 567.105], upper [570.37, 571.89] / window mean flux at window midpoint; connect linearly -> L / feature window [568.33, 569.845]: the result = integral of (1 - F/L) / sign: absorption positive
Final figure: -0.04 nm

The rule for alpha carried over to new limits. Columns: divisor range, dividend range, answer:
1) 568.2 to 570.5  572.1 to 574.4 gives 1.06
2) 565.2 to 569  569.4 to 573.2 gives 1.01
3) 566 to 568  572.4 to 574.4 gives 1.06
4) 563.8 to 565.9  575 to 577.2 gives 1.05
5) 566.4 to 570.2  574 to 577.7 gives 1.05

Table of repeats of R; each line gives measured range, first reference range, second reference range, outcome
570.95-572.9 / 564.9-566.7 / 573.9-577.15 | -0.010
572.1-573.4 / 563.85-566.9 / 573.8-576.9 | -0.014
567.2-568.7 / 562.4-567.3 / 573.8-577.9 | -0.016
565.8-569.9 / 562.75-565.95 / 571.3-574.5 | 0.013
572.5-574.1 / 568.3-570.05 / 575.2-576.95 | -0.026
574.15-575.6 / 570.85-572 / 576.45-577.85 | -0.004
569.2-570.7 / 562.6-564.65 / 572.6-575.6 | 0.054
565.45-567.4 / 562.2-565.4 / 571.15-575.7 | 0.022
